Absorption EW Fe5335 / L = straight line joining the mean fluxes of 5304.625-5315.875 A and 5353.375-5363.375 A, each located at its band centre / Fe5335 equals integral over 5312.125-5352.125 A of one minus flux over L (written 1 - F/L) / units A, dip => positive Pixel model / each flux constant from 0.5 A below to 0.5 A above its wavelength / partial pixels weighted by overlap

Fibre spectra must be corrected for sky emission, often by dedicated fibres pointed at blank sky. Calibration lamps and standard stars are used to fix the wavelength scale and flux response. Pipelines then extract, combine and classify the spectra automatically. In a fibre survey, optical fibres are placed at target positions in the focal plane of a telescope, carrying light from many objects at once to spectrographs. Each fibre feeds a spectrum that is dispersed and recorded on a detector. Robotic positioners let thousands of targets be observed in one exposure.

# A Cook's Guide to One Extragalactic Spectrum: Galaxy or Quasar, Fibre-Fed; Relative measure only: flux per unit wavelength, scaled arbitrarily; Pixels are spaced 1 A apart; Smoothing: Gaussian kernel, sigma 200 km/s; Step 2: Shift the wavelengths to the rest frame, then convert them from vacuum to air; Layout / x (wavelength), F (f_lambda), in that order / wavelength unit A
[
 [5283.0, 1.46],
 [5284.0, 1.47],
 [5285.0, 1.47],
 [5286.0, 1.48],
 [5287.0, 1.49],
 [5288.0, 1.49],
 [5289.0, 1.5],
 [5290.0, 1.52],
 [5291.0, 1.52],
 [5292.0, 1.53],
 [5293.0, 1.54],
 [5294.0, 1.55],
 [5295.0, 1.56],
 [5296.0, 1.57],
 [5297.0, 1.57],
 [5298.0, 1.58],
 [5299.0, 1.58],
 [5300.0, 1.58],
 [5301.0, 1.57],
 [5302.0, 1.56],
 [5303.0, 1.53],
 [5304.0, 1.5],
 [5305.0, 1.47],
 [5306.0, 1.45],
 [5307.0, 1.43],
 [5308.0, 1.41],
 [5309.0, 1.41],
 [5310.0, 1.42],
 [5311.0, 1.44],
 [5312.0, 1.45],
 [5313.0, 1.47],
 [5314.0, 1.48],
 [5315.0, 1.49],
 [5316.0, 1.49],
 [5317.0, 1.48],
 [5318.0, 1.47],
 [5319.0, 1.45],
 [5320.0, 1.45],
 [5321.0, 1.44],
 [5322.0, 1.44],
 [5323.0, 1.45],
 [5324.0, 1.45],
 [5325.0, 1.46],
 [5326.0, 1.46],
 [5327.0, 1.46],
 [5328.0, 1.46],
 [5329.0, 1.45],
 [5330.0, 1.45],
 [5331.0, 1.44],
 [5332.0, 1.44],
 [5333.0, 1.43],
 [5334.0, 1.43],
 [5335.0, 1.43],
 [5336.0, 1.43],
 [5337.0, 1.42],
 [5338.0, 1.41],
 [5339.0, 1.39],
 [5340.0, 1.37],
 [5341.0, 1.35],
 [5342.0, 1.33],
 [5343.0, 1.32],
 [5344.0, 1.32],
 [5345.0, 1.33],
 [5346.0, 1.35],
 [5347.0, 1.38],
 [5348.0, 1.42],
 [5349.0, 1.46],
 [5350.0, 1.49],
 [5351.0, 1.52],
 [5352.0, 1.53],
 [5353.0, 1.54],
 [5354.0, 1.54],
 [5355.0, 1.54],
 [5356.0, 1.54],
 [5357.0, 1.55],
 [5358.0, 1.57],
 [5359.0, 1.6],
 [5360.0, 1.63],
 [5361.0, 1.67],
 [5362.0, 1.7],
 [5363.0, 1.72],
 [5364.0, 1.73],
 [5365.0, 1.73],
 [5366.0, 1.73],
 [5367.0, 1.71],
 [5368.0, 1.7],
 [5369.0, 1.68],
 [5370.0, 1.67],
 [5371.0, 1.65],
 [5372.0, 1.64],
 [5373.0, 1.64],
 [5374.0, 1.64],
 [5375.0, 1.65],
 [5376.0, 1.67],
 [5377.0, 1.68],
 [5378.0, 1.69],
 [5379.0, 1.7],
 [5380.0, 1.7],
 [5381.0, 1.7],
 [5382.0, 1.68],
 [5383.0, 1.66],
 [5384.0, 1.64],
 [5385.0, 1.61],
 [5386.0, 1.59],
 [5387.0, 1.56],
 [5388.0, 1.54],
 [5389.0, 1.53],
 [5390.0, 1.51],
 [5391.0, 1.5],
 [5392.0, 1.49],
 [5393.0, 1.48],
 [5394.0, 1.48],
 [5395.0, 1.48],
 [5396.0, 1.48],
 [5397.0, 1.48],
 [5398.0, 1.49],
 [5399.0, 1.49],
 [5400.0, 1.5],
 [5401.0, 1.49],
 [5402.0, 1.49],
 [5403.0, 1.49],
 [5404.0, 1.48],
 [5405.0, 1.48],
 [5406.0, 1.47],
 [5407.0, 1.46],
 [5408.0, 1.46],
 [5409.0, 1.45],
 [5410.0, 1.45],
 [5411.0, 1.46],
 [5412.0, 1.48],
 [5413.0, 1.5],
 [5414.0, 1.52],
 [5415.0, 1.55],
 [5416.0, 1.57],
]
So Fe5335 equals 2.3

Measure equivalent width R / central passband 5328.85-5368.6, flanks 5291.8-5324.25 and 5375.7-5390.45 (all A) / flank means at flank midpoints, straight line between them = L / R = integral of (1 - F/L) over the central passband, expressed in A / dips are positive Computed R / 1.7 A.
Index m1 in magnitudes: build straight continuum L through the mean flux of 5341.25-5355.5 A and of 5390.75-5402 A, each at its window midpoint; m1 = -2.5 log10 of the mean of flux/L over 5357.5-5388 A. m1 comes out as -0.14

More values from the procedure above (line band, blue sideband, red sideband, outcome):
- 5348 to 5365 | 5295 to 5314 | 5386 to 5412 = -0.06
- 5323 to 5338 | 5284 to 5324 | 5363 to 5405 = 0.06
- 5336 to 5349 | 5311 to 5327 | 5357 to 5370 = 0.15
